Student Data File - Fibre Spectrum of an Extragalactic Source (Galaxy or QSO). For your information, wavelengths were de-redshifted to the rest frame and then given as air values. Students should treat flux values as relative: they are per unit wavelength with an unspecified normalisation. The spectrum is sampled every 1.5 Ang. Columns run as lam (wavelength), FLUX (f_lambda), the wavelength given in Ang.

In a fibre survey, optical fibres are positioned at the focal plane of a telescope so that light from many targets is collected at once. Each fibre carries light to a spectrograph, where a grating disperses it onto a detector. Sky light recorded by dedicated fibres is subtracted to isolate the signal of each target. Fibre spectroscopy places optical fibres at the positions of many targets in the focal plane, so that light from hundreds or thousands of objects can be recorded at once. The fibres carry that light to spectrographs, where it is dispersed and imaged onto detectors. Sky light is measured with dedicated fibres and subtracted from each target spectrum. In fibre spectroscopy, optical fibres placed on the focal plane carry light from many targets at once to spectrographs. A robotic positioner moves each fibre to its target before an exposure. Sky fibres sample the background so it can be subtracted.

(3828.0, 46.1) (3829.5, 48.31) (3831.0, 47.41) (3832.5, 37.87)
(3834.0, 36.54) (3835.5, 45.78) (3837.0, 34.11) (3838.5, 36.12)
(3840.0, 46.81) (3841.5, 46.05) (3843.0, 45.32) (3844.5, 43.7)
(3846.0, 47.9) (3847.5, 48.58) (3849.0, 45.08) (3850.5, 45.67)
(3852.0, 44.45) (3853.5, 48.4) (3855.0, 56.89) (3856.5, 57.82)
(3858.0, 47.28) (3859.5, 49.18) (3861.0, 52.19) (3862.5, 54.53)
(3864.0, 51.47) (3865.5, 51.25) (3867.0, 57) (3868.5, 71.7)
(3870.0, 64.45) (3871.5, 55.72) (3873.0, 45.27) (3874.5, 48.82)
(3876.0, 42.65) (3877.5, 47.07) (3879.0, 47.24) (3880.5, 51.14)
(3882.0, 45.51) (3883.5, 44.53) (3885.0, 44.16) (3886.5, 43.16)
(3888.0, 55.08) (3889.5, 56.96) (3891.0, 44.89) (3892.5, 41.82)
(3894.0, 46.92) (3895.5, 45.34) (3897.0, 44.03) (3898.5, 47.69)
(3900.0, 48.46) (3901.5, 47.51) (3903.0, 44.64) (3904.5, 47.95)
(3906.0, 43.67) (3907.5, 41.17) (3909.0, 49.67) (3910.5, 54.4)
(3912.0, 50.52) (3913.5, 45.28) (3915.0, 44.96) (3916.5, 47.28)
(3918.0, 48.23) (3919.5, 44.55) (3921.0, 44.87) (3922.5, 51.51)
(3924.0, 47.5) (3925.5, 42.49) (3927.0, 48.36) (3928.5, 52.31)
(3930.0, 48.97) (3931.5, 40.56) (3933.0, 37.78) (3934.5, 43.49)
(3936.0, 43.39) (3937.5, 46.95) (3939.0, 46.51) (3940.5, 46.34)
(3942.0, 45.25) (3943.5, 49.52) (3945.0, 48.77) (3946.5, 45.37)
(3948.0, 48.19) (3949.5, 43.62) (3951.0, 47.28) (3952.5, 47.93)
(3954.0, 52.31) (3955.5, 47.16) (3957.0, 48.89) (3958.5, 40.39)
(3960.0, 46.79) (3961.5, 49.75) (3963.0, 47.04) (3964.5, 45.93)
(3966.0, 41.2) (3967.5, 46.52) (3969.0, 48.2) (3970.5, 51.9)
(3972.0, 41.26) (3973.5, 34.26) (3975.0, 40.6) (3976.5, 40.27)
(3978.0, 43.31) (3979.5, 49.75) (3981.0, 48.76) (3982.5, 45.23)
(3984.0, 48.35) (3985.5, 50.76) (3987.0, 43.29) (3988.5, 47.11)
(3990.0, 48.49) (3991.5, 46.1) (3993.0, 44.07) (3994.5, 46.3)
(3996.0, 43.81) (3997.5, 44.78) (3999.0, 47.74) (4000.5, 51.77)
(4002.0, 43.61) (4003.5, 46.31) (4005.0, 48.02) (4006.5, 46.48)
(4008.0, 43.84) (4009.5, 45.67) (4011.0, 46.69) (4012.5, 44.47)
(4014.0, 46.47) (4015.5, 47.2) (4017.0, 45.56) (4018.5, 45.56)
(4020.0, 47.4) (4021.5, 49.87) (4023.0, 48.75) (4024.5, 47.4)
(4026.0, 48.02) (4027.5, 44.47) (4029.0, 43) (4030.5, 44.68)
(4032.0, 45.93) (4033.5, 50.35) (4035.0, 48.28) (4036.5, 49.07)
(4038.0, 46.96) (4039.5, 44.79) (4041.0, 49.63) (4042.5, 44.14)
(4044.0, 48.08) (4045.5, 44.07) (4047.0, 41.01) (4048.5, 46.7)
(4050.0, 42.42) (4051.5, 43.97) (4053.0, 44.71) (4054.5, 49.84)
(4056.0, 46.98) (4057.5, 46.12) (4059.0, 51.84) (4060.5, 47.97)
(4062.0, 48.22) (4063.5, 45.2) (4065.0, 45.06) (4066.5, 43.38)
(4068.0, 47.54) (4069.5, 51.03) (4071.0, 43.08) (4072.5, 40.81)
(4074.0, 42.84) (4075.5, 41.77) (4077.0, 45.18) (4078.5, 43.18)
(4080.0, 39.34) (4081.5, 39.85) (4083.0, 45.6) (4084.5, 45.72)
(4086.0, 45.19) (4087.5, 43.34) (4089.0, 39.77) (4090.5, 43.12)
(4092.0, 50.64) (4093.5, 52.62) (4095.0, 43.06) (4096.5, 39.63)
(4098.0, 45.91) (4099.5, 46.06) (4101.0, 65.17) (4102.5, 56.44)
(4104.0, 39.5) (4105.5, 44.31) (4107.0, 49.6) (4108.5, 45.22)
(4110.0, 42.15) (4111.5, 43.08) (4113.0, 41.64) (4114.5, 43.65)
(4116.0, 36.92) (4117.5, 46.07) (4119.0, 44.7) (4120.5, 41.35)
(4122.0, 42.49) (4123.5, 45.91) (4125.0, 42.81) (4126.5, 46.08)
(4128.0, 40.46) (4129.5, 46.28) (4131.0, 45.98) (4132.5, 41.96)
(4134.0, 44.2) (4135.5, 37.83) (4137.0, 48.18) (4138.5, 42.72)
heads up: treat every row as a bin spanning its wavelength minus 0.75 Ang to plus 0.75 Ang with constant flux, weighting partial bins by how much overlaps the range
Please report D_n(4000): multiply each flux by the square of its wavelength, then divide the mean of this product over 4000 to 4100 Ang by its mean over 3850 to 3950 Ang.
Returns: 1.0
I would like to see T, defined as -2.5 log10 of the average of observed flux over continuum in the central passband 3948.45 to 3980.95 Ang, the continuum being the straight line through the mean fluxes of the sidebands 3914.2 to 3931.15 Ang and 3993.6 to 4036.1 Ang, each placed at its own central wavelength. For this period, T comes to 0.03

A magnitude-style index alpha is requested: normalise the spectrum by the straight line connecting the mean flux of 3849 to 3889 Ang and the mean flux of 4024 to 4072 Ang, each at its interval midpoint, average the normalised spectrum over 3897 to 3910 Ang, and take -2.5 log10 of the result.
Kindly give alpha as 0.081 mag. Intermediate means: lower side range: 50.8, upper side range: 46.3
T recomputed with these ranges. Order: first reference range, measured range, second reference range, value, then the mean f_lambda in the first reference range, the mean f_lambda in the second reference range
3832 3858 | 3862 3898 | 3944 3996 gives -0.103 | 45.3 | 46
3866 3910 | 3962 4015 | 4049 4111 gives 0.035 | 48.8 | 45.7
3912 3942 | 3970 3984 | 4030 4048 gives 0.052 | 46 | 46.4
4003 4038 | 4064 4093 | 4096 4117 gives 0.047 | 46.7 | 45.7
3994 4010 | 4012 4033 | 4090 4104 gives 0.008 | 46.2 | 48.8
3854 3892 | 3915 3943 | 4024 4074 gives 0.086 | 51.4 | 46.1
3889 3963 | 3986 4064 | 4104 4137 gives -0.033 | 46.7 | 43.5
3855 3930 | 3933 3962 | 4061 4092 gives 0.026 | 49.1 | 44.2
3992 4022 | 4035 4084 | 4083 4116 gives 0.015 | 46.2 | 45.8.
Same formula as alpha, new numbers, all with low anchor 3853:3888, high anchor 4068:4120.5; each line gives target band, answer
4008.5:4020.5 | 0.03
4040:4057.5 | 0.01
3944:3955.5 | 0.03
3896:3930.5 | 0.06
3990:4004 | 0.03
